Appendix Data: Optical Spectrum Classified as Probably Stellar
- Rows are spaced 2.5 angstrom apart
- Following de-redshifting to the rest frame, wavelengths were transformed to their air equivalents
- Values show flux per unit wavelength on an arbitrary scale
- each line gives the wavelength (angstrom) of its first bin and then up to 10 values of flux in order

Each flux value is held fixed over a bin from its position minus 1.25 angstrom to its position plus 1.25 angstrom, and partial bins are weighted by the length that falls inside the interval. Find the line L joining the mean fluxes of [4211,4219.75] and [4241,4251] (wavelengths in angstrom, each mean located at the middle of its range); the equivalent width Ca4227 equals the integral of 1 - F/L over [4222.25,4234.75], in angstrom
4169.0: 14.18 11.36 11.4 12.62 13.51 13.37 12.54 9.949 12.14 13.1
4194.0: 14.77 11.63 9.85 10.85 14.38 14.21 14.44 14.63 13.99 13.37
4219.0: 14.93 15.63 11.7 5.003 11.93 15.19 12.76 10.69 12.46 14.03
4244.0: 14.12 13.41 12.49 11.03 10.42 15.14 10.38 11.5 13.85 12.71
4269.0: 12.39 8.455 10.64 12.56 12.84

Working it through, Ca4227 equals 2.1 angstrom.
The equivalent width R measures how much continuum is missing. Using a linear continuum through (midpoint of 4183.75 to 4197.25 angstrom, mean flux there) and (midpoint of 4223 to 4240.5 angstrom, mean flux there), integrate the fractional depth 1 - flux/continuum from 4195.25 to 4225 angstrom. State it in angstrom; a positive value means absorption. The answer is -3.5 angstrom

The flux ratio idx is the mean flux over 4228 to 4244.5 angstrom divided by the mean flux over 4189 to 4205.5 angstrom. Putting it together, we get 1.0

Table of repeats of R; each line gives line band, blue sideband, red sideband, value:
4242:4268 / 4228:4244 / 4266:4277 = -1.2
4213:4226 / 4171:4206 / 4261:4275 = -1.5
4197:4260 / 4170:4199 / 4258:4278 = -4.0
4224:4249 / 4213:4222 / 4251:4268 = 2.2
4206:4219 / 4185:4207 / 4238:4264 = -1.9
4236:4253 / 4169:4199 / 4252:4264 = -0.8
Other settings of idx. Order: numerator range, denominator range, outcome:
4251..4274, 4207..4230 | 0.91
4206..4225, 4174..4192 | 1.14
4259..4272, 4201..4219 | 0.85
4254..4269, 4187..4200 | 1.02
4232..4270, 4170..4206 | 1.02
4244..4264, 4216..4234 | 0.98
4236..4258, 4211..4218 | 0.91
